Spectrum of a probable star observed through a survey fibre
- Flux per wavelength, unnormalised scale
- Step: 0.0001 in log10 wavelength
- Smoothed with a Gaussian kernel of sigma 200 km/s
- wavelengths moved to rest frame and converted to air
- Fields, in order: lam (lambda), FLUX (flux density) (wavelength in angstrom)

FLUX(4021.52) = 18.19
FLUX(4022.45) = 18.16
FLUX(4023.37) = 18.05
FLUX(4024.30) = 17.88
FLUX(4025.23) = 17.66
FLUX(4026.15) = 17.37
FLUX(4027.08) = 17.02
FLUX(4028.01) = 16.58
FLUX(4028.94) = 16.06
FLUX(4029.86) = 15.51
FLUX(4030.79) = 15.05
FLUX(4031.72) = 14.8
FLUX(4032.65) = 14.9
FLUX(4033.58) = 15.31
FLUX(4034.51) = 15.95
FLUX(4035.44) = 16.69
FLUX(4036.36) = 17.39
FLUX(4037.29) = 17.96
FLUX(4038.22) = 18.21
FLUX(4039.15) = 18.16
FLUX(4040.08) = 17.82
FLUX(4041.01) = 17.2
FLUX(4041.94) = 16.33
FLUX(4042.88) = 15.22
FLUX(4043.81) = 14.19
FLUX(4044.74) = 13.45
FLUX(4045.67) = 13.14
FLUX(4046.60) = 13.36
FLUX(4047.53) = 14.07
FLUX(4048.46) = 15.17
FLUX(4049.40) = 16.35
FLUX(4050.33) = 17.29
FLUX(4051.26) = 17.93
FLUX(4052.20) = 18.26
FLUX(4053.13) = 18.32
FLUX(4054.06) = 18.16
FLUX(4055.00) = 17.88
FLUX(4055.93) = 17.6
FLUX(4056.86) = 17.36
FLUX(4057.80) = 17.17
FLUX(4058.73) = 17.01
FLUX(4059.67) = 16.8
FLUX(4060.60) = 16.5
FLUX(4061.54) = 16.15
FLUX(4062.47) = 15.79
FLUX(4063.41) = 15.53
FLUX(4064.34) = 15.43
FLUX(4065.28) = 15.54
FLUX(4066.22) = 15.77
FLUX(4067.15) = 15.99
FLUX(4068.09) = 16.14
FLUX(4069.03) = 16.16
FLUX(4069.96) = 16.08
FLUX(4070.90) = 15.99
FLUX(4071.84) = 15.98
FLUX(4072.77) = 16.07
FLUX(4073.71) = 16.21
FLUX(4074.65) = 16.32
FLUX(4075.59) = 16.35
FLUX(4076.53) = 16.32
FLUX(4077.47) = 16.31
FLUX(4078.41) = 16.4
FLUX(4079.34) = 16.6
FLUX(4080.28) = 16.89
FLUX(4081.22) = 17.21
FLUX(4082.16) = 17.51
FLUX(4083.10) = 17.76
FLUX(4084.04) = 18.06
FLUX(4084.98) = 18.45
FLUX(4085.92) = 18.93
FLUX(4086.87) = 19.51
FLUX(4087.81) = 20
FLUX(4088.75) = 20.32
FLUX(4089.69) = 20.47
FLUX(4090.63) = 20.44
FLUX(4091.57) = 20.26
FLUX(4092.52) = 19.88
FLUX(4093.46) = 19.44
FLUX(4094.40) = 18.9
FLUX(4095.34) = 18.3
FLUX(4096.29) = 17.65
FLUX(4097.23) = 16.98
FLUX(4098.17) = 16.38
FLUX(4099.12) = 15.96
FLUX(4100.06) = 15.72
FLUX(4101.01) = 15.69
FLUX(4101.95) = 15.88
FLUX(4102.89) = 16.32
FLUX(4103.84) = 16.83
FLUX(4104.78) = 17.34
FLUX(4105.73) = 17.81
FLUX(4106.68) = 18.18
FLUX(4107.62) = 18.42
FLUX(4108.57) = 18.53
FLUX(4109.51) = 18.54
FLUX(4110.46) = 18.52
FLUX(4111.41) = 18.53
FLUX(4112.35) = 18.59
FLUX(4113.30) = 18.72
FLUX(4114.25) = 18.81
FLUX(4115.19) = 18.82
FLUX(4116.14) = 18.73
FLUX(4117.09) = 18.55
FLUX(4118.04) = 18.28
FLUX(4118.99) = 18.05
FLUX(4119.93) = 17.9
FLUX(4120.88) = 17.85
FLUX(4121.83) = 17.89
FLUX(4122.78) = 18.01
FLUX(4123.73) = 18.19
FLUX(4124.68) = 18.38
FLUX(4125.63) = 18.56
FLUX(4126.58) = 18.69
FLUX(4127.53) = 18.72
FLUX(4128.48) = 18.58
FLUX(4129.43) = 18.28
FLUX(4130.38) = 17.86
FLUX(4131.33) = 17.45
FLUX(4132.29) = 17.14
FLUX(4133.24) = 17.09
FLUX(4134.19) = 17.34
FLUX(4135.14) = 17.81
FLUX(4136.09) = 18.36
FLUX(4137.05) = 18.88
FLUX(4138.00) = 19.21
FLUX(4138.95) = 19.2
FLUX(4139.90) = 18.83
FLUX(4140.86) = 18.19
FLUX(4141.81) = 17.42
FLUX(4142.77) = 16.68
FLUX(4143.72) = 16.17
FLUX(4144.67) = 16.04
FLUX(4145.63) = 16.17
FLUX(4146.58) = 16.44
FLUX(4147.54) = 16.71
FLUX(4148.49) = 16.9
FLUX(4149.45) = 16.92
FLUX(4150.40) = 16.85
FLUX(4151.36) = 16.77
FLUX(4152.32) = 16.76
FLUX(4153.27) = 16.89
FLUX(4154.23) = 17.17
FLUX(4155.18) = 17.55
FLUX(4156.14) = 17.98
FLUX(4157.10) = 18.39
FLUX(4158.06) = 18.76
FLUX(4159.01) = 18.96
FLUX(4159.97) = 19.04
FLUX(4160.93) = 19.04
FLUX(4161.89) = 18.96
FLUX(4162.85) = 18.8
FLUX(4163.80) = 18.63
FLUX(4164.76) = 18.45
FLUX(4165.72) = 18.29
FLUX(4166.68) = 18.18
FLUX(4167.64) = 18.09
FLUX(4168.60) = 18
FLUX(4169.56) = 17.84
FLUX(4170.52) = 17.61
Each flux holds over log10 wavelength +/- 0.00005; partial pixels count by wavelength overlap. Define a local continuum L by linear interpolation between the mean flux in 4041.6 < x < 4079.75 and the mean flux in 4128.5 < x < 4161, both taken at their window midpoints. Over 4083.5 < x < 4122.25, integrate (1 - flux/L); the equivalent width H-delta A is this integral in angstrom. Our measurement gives -3.1 angstrom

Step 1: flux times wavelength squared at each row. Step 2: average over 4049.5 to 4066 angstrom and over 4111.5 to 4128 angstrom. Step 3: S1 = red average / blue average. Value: 1.12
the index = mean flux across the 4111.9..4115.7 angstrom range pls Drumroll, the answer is 18.7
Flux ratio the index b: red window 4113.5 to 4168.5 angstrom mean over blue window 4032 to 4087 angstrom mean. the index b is 1.09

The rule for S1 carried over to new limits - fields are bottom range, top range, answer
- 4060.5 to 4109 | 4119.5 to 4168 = 1.06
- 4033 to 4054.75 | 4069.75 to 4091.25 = 1.10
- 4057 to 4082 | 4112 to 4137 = 1.15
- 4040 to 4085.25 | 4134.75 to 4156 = 1.10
